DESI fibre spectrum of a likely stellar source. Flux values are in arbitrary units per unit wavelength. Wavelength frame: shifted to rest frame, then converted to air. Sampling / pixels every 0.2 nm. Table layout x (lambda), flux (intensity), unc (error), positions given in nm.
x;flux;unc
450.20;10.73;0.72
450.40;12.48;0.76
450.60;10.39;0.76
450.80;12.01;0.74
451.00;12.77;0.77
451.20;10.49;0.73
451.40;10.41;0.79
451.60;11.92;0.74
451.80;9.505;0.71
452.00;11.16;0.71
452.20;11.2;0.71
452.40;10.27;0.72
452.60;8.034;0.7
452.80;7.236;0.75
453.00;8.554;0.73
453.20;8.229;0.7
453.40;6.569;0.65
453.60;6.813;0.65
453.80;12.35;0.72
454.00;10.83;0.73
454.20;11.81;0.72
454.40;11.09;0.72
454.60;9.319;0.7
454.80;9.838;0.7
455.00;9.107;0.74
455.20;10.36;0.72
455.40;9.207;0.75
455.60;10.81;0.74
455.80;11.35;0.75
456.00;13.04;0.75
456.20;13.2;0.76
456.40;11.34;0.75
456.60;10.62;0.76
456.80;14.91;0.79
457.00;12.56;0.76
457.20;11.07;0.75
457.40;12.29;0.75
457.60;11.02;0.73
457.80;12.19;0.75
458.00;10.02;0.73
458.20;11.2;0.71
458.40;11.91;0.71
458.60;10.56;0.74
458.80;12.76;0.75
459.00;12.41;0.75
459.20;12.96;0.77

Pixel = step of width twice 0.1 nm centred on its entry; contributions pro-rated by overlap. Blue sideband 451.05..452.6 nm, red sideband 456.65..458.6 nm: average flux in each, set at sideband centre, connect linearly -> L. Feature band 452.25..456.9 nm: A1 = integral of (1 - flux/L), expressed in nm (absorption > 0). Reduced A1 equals 0.41 nm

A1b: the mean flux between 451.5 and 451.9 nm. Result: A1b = 10.7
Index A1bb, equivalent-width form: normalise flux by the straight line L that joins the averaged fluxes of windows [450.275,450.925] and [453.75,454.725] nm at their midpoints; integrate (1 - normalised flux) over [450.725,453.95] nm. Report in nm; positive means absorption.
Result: 0.43 nm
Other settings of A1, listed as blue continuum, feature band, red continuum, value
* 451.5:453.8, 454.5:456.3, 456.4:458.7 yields -0.016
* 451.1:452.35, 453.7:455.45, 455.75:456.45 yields 0.195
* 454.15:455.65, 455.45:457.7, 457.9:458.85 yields -0.277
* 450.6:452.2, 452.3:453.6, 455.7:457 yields 0.393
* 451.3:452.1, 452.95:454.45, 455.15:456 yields 0.172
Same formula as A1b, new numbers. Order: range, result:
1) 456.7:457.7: 12.4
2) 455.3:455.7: 10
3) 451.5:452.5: 10.8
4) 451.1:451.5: 10.4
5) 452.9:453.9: 8.5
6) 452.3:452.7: 9.15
